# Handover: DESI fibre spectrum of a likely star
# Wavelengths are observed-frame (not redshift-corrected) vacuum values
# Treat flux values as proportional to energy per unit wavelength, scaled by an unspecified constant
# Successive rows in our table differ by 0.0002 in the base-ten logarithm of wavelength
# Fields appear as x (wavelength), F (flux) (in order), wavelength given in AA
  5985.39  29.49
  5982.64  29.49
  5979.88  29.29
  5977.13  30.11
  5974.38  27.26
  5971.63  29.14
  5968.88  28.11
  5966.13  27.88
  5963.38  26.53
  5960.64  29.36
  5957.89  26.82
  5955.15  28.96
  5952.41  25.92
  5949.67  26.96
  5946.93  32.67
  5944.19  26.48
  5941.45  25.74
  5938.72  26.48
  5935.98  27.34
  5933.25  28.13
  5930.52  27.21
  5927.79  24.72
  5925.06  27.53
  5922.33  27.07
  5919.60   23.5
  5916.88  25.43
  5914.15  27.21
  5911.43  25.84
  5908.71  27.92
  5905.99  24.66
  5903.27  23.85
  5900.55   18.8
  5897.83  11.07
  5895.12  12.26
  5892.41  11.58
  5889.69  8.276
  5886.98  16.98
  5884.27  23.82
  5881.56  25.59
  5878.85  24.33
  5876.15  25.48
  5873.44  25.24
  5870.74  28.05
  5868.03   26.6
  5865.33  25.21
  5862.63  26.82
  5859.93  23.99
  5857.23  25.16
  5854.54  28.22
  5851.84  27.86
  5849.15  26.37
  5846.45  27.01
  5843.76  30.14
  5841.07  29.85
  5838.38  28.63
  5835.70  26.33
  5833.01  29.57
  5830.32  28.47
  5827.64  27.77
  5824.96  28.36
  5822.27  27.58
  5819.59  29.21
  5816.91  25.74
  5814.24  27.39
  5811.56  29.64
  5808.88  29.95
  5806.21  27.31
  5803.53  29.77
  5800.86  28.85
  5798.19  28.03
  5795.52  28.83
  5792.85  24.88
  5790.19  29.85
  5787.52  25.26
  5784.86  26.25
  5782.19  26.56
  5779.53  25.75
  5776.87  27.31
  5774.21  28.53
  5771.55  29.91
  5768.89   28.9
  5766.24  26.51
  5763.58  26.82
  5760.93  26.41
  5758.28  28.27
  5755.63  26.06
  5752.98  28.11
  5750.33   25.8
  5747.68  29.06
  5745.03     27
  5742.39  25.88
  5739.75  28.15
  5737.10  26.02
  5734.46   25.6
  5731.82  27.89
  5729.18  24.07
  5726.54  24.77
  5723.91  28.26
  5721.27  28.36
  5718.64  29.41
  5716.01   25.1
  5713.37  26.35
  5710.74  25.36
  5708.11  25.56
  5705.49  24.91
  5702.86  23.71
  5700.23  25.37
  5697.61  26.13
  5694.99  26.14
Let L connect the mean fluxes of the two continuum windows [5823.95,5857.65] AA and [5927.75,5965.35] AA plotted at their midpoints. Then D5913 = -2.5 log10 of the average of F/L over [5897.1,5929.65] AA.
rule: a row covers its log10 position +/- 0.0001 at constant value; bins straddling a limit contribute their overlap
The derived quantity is 0.14 mag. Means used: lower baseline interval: 28.1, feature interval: 24.3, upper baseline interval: 27.5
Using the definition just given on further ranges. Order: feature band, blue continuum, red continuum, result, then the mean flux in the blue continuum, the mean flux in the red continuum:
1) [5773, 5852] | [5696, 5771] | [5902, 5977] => -0.045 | 26.6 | 27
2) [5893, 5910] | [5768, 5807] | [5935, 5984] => 0.398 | 27.7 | 28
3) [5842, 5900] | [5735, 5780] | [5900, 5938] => 0.153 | 27.3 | 25.8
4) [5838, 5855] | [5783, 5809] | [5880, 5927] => -0.145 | 27.8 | 21.3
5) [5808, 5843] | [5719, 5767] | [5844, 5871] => -0.066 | 26.9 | 26.6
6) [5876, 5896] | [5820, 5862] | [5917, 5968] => 0.443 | 27.7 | 27.2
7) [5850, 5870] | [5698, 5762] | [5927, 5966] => 0.030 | 26.5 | 27.4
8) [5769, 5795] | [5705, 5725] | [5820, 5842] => 0.015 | 26.7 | 28.3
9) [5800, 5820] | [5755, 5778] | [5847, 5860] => -0.051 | 27.7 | 26.6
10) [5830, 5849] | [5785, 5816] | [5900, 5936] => -0.044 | 28.1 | 25.8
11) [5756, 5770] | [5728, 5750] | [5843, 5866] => -0.024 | 26.7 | 26.7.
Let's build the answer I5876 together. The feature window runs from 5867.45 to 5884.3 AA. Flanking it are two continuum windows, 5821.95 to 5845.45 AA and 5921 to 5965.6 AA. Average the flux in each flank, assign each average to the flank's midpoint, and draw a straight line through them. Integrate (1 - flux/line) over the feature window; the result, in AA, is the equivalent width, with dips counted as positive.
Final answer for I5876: 1.45 AA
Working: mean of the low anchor 28.5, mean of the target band 25.7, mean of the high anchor 27.4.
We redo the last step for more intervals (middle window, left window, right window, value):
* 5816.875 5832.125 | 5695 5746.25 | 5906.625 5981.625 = -0.8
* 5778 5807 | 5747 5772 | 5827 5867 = 0.1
